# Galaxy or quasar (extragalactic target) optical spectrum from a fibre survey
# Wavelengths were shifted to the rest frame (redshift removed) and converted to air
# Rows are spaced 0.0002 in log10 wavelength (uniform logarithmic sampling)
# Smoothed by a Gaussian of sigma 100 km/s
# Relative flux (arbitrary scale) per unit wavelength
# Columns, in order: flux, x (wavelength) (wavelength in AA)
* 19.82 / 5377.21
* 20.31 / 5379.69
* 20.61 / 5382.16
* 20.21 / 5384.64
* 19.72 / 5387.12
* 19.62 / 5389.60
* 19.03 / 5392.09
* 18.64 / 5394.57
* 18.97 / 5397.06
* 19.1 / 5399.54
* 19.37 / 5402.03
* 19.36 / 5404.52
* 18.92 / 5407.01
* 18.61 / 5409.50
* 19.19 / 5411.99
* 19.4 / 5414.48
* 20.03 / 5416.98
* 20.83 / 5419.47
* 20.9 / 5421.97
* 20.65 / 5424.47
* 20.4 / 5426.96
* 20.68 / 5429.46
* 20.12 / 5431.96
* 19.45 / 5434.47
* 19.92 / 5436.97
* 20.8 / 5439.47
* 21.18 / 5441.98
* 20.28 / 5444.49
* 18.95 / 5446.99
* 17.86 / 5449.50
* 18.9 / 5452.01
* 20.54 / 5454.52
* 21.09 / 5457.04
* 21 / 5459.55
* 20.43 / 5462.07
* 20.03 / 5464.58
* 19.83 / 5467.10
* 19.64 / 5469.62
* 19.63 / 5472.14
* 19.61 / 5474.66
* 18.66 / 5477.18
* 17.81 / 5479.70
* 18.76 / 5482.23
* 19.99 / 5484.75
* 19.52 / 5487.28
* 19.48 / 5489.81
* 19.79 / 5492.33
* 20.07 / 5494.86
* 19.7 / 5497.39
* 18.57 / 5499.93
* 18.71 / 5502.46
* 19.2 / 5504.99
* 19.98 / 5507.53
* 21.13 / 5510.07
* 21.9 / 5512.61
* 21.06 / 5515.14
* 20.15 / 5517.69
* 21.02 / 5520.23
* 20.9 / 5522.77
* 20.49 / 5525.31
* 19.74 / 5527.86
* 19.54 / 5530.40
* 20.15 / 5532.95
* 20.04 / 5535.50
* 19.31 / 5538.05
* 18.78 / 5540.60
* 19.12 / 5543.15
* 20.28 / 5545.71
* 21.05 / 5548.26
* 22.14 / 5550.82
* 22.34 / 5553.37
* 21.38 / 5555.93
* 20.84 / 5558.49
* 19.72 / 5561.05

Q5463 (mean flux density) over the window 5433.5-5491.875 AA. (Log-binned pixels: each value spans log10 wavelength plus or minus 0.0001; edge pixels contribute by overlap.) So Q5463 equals 19.7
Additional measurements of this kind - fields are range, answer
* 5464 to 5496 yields 19.4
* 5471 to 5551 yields 19.9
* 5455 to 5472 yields 20.3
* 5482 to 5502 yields 19.5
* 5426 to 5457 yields 20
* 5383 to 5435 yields 19.7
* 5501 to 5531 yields 20.3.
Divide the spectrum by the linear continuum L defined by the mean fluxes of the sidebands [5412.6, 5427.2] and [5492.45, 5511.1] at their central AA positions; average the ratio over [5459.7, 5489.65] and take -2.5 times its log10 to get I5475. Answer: 0.02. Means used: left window 20.3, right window 19.6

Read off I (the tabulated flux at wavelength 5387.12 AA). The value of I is 19.72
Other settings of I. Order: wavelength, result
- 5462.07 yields 20.43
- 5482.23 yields 18.76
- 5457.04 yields 21.09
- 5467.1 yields 19.83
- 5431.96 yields 20.12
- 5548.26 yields 21.05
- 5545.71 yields 20.28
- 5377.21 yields 19.82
